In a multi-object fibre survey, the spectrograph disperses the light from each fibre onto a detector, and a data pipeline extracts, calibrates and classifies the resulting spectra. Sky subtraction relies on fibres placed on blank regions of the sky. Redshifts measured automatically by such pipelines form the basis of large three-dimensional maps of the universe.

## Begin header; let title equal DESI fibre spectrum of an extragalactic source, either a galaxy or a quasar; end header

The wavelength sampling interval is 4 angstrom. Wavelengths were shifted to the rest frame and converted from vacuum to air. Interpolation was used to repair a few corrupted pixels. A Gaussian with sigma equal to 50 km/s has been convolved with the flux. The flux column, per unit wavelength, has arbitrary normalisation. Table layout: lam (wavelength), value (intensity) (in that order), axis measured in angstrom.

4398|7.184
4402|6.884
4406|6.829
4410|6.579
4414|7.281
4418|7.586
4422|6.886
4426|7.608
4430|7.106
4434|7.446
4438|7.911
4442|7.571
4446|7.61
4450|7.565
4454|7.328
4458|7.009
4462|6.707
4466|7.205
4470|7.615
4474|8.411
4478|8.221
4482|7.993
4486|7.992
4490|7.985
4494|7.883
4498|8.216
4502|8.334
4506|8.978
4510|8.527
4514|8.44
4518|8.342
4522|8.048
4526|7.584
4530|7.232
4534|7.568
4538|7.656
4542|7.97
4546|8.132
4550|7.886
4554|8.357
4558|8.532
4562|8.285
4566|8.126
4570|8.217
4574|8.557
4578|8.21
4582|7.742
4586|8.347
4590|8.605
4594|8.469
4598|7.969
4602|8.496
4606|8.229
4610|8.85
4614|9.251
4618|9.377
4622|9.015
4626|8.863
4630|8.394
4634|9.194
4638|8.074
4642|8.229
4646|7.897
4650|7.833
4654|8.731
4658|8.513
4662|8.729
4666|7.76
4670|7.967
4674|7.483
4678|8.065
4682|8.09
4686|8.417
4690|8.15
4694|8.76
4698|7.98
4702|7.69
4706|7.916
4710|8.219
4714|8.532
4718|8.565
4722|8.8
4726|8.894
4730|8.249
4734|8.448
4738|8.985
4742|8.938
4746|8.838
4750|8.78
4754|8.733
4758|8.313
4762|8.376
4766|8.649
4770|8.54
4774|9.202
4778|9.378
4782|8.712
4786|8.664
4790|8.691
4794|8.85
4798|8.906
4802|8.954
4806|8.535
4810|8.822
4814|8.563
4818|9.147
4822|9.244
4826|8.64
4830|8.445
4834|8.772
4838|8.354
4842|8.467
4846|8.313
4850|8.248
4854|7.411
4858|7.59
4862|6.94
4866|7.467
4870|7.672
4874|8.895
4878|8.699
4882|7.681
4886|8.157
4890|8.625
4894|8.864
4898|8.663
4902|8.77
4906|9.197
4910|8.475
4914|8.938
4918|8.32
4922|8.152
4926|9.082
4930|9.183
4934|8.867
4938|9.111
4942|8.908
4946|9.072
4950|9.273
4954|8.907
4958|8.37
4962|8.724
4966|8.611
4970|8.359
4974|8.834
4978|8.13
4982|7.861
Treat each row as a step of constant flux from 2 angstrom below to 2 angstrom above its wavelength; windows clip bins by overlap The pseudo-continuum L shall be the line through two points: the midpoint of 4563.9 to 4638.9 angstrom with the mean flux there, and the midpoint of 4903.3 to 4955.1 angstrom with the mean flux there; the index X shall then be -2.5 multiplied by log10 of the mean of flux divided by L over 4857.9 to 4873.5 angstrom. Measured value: 0.17 mag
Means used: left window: 8.53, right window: 8.88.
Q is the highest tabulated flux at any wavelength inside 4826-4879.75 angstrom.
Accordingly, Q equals 8.895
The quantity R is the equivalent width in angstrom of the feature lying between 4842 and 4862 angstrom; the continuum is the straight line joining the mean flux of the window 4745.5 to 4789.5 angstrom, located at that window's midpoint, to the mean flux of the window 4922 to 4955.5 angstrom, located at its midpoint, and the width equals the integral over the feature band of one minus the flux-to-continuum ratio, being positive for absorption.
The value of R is 2.3 angstrom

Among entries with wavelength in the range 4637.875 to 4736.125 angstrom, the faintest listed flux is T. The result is 7.483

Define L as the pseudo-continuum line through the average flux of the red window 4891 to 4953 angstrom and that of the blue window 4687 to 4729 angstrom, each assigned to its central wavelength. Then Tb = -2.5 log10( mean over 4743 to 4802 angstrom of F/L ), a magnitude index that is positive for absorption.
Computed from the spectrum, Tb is -0.03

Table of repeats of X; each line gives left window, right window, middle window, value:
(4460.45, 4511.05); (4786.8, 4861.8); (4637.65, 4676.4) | 0.02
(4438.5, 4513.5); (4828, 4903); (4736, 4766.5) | -0.08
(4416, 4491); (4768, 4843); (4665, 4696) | 0.03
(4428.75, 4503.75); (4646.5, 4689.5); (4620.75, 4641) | -0.08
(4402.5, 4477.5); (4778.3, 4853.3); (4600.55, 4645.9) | -0.09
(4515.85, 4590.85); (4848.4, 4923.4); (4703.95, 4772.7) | -0.05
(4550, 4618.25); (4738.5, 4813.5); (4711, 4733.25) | 0.01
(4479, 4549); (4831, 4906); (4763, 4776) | -0.07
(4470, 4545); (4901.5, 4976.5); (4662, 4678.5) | 0.06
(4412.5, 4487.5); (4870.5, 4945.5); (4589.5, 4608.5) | -0.06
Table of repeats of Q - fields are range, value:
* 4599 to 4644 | 9.377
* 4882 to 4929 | 9.197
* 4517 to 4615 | 9.251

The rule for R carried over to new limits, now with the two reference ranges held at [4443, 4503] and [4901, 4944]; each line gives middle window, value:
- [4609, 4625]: -2.1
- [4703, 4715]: 0.2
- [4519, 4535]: 0.4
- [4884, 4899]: 0.3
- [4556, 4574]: -0.8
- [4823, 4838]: -0.1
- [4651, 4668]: -0.5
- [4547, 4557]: -0.3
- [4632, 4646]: -0.5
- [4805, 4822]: -0.6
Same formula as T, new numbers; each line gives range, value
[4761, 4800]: 8.376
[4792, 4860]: 7.411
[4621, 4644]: 8.074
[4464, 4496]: 7.205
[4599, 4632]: 8.229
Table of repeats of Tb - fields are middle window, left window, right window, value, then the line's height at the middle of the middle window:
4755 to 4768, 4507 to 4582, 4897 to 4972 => 0.00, 8.48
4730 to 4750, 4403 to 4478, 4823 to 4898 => -0.10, 7.97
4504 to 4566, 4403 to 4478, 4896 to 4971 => -0.06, 7.64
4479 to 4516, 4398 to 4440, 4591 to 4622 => -0.06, 7.83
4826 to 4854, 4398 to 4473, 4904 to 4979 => 0.01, 8.47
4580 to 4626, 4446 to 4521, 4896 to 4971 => -0.06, 8.15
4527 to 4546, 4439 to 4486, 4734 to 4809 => 0.03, 7.87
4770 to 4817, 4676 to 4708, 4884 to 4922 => -0.06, 8.38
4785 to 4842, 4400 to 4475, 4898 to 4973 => -0.04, 8.43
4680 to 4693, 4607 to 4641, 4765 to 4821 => 0.07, 8.84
